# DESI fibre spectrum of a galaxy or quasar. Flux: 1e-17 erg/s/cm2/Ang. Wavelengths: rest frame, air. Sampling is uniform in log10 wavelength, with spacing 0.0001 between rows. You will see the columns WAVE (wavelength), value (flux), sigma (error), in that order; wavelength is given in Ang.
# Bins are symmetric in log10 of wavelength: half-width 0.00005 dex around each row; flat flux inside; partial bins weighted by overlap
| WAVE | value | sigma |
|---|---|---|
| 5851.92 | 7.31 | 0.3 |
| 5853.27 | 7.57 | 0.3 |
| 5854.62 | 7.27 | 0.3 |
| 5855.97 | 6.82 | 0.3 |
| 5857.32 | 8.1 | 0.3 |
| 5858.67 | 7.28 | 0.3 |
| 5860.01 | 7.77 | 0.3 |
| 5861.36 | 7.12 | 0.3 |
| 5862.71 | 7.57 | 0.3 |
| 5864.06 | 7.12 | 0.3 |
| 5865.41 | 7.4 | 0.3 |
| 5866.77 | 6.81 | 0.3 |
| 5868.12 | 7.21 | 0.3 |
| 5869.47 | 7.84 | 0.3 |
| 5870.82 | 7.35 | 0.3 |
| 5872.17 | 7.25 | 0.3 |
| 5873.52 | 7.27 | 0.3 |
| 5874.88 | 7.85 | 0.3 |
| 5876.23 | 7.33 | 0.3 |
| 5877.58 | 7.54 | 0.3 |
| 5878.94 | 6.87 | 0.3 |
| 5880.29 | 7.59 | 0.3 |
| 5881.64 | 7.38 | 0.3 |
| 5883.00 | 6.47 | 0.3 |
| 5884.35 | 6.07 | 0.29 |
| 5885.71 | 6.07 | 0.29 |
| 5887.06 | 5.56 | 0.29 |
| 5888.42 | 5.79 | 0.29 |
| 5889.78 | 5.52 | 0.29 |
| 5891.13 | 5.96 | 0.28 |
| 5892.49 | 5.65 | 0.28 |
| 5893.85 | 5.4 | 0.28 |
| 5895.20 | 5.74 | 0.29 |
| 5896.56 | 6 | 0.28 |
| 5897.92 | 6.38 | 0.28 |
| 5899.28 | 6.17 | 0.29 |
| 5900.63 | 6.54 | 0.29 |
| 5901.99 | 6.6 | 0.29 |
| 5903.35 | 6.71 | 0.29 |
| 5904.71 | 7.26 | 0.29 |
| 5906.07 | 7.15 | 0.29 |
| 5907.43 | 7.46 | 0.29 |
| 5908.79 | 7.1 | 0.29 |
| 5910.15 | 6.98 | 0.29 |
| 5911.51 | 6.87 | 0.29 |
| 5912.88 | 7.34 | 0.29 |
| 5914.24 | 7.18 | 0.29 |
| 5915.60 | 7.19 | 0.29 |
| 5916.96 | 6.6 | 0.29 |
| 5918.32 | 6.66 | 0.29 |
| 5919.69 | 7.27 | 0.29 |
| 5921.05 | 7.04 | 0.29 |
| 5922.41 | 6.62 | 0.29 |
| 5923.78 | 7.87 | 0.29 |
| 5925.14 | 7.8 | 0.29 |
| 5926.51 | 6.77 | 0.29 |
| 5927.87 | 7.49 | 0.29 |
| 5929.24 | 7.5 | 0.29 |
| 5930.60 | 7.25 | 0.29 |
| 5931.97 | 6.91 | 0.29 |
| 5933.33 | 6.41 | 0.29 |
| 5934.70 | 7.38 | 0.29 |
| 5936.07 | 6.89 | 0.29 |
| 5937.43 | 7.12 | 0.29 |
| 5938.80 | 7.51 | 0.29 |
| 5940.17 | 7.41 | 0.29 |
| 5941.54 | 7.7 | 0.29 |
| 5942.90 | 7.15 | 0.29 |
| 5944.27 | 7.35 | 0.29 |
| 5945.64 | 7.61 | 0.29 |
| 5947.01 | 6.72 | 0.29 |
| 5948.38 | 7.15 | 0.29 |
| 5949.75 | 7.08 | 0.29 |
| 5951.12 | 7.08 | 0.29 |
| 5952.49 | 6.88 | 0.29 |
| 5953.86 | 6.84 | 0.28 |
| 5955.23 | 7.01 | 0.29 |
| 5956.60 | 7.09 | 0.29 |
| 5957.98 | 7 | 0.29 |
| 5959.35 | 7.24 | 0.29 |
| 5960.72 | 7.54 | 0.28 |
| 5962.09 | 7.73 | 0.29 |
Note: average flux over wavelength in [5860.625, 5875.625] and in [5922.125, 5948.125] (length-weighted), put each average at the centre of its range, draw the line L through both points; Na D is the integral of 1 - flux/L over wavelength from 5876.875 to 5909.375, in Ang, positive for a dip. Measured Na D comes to 3.78 Ang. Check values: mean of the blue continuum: 7.34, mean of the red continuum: 7.24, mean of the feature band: 6.46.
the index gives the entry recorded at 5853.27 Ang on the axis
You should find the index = 7.57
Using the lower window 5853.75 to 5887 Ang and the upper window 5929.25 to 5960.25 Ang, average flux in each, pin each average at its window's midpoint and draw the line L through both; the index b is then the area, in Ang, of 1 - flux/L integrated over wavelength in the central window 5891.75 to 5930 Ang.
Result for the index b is 1.8 Ang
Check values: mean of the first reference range 7.19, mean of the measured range 6.83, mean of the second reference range 7.14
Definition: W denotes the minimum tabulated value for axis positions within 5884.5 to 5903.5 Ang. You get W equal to 5.4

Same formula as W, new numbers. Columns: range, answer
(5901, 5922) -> 6.6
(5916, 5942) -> 6.41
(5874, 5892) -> 5.52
